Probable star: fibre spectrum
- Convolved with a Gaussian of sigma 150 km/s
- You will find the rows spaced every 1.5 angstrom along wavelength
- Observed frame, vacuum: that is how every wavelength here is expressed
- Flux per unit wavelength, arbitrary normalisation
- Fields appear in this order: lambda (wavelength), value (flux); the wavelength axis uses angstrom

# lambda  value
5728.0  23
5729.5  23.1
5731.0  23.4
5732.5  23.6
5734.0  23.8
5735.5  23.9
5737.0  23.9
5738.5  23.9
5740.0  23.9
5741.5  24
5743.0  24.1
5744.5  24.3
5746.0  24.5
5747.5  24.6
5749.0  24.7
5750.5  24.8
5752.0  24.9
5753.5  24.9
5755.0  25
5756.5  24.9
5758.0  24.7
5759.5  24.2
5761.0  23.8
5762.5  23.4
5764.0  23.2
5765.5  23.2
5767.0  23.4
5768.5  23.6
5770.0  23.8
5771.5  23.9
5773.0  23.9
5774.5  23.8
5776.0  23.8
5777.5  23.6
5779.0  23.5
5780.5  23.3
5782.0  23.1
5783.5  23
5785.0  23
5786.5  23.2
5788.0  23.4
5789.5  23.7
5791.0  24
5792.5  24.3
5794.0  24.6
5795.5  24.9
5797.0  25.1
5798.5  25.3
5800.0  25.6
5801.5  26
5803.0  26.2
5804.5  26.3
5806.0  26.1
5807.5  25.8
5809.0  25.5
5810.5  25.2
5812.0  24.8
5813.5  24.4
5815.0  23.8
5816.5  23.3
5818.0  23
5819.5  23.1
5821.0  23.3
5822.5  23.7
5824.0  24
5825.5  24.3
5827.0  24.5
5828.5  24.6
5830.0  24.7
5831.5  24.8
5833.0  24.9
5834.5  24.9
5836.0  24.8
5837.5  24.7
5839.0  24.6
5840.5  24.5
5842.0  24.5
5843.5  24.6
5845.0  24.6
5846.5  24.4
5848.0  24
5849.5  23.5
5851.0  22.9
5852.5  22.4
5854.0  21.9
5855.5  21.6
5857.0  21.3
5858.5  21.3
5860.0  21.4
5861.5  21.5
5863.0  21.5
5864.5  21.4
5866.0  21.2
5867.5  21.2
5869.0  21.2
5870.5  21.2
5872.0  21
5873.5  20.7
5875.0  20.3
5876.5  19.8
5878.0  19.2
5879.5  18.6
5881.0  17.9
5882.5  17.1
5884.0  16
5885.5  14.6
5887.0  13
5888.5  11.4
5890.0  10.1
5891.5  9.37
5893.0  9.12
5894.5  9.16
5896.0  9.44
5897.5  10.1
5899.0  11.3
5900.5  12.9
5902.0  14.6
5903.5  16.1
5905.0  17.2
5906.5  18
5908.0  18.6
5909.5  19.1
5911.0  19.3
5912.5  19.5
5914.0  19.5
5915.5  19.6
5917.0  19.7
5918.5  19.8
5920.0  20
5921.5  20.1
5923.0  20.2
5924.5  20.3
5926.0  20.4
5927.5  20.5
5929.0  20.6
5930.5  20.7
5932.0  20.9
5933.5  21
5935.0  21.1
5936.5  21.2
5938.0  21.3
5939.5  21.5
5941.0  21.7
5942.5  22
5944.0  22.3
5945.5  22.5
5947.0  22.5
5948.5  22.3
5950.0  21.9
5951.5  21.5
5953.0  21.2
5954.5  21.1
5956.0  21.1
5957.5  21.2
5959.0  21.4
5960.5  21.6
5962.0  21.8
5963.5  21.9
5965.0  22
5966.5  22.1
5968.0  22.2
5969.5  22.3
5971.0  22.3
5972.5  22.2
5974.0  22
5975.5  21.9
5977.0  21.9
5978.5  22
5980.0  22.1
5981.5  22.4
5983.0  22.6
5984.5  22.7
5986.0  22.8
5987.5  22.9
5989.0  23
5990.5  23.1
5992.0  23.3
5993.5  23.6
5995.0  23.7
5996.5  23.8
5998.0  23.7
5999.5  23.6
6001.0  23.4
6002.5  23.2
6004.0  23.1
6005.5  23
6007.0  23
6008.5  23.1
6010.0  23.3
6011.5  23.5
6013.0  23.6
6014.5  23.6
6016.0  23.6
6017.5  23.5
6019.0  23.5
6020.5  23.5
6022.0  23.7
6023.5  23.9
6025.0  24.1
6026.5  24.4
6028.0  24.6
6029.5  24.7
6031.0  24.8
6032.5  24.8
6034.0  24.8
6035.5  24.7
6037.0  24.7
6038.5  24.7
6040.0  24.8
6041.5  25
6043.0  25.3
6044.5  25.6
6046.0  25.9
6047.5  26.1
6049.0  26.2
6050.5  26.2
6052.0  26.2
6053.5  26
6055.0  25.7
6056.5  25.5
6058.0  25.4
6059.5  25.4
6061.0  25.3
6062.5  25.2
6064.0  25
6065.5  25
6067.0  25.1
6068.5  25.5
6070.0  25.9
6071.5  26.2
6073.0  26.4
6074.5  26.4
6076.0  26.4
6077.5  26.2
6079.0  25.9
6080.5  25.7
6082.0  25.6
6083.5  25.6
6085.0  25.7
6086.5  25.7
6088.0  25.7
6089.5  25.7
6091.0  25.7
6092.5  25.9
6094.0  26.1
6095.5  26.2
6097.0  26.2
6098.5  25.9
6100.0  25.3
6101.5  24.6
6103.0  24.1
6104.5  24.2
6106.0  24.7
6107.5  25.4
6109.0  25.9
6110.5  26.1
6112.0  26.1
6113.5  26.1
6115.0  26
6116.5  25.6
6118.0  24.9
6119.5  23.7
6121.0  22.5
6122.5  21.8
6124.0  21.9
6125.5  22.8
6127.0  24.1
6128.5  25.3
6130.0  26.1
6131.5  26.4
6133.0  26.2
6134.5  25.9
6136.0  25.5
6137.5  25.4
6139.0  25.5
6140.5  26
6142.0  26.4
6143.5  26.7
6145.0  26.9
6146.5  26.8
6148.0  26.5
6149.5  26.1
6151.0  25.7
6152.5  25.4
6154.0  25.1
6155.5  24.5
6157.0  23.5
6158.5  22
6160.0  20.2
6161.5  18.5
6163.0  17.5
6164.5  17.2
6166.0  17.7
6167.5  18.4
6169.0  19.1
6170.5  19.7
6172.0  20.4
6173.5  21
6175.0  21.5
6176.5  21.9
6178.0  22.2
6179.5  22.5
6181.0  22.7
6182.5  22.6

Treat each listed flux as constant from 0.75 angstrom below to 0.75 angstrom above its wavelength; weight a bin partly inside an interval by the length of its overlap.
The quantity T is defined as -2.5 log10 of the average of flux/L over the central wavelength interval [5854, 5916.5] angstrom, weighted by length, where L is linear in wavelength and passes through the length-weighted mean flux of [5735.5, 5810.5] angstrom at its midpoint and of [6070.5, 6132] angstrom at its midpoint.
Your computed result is 0.38 mag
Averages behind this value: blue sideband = 24.3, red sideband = 25.3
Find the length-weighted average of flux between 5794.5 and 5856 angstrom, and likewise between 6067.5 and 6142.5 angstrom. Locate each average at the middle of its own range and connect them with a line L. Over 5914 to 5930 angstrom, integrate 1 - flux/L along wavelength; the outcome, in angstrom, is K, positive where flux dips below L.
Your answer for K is 3.0 angstrom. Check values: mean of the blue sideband 24.4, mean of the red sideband 25.4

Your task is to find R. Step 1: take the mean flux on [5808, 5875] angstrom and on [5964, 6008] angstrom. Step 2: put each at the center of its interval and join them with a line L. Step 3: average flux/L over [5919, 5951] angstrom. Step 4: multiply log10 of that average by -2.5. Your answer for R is 0.09 mag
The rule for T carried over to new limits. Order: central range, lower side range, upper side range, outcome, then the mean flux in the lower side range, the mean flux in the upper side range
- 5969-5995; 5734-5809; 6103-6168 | 0.08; 24.3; 24.2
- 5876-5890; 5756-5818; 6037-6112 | 0.47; 24.2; 25.6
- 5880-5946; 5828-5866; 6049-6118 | 0.34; 23.4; 25.7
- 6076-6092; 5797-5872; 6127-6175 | -0.10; 23.7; 23.4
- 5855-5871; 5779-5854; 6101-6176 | 0.14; 24.3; 23.8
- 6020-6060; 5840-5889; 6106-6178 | -0.11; 20.7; 23.7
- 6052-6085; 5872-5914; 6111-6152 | -0.13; 15.5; 25.3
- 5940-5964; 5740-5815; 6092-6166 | 0.13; 24.3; 24.6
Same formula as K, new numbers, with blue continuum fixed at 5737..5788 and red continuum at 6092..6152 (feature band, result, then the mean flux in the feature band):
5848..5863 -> 1.38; 22.1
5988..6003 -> 0.85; 23.4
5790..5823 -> -0.88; 24.7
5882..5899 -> 8.88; 11.7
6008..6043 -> 1.12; 24.2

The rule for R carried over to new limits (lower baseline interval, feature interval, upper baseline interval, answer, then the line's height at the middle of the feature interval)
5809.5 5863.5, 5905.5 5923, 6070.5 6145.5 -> 0.24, 24.2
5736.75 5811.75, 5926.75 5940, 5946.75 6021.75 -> 0.10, 23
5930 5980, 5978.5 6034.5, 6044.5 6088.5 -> 0.00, 23.6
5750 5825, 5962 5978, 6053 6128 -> 0.13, 24.9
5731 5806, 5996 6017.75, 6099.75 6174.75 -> 0.03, 24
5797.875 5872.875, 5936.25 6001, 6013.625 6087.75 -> 0.11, 24.6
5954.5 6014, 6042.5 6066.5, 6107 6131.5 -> -0.09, 23.7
